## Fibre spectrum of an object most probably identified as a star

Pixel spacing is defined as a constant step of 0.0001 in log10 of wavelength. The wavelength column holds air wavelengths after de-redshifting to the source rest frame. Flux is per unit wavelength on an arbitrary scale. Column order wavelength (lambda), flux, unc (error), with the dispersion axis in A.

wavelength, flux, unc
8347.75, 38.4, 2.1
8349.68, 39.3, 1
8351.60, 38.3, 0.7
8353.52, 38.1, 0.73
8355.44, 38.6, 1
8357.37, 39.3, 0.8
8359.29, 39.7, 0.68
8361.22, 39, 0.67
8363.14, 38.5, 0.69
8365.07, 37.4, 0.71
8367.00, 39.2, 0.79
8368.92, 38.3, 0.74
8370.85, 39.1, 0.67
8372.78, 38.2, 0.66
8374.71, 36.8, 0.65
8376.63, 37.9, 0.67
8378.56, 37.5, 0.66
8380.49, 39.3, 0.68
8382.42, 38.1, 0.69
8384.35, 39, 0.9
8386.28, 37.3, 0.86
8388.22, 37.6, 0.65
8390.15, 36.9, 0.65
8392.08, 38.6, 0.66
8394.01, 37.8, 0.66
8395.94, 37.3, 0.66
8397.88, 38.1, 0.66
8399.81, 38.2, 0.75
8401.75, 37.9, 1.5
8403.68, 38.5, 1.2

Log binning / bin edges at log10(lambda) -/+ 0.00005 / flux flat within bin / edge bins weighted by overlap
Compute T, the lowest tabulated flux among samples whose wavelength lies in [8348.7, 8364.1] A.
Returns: 38.1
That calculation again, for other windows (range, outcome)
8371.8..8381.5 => 36.8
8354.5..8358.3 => 38.6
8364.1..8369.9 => 37.4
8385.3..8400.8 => 36.9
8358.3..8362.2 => 39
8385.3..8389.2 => 37.3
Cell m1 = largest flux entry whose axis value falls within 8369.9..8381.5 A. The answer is 39.3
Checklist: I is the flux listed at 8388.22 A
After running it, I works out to 37.6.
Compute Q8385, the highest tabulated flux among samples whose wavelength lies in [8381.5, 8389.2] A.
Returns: 39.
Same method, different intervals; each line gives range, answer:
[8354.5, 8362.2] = 39.7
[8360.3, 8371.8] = 39.2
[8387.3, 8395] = 38.6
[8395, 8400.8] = 38.2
